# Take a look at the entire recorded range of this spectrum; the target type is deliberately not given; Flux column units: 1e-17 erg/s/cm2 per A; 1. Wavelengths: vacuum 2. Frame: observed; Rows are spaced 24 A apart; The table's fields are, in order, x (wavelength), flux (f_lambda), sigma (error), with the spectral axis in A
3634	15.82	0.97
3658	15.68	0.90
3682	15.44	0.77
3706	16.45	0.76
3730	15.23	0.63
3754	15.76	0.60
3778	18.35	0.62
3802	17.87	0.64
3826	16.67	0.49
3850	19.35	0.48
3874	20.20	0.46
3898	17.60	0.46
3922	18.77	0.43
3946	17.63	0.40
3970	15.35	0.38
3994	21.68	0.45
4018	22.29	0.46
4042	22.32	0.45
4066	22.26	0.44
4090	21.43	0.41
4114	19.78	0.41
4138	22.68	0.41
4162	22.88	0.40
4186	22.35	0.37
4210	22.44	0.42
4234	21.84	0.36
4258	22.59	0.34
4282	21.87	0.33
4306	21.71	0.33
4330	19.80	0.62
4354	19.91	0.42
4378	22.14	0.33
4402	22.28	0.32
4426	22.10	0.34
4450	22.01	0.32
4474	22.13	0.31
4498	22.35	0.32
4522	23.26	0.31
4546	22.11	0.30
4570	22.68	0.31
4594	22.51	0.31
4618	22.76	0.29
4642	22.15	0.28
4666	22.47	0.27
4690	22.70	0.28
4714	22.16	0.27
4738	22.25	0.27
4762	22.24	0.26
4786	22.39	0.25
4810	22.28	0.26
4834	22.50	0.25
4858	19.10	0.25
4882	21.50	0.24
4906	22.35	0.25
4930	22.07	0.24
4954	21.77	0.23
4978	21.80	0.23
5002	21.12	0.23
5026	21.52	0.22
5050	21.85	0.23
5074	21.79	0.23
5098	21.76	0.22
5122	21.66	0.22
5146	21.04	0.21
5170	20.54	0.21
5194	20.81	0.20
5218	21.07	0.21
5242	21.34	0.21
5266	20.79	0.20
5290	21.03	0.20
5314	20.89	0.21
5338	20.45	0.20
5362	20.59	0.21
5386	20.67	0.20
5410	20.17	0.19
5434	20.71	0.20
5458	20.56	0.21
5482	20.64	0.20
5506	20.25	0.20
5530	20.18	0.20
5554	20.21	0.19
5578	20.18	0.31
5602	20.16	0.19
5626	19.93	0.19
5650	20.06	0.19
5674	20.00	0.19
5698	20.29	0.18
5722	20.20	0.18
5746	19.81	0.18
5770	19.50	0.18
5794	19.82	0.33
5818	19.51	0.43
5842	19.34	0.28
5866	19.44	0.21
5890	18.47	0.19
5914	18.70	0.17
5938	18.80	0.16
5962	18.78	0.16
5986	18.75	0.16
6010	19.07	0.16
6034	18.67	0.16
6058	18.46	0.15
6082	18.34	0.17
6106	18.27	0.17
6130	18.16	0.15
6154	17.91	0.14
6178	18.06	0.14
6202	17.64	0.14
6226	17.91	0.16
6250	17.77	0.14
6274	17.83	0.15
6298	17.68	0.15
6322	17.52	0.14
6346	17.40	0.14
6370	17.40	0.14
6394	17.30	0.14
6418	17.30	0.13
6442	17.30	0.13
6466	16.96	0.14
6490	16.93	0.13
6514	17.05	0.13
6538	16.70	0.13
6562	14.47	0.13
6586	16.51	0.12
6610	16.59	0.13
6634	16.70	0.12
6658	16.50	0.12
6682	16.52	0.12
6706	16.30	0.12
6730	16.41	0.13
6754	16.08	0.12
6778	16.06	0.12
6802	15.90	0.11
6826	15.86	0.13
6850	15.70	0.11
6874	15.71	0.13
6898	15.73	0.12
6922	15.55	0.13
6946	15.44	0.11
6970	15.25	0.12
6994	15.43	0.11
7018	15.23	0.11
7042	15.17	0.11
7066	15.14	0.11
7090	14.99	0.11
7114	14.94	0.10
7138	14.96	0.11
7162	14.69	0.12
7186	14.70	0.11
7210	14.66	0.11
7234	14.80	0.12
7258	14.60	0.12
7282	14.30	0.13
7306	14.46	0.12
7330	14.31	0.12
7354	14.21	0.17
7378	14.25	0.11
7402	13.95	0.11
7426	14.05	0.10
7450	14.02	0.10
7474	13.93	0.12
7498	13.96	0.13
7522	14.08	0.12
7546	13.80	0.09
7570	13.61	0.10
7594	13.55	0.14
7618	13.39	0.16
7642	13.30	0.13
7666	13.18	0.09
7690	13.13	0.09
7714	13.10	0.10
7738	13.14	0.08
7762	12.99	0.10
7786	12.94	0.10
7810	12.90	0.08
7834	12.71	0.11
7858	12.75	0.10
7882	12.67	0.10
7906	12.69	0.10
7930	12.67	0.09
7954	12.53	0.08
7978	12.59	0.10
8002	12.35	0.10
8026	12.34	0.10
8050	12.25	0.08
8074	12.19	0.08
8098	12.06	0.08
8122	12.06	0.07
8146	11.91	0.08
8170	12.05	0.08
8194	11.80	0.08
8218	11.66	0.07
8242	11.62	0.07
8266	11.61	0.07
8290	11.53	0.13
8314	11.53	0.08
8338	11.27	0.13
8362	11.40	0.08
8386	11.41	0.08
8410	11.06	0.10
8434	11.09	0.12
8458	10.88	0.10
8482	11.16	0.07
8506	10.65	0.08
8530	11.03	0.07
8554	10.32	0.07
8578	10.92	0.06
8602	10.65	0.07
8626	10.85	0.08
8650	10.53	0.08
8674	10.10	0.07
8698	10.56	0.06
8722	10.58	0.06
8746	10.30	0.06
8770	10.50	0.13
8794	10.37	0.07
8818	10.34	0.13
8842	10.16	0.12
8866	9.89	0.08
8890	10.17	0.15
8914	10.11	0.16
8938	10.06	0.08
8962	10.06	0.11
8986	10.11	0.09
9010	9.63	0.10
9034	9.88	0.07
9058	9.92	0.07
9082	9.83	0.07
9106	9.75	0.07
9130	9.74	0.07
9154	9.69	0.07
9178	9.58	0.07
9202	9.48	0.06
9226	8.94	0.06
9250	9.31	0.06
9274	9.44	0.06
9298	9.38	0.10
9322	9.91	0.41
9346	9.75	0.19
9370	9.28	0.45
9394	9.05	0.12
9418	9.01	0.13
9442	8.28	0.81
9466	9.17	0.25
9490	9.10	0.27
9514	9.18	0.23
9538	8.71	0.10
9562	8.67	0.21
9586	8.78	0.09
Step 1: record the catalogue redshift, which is 0.00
